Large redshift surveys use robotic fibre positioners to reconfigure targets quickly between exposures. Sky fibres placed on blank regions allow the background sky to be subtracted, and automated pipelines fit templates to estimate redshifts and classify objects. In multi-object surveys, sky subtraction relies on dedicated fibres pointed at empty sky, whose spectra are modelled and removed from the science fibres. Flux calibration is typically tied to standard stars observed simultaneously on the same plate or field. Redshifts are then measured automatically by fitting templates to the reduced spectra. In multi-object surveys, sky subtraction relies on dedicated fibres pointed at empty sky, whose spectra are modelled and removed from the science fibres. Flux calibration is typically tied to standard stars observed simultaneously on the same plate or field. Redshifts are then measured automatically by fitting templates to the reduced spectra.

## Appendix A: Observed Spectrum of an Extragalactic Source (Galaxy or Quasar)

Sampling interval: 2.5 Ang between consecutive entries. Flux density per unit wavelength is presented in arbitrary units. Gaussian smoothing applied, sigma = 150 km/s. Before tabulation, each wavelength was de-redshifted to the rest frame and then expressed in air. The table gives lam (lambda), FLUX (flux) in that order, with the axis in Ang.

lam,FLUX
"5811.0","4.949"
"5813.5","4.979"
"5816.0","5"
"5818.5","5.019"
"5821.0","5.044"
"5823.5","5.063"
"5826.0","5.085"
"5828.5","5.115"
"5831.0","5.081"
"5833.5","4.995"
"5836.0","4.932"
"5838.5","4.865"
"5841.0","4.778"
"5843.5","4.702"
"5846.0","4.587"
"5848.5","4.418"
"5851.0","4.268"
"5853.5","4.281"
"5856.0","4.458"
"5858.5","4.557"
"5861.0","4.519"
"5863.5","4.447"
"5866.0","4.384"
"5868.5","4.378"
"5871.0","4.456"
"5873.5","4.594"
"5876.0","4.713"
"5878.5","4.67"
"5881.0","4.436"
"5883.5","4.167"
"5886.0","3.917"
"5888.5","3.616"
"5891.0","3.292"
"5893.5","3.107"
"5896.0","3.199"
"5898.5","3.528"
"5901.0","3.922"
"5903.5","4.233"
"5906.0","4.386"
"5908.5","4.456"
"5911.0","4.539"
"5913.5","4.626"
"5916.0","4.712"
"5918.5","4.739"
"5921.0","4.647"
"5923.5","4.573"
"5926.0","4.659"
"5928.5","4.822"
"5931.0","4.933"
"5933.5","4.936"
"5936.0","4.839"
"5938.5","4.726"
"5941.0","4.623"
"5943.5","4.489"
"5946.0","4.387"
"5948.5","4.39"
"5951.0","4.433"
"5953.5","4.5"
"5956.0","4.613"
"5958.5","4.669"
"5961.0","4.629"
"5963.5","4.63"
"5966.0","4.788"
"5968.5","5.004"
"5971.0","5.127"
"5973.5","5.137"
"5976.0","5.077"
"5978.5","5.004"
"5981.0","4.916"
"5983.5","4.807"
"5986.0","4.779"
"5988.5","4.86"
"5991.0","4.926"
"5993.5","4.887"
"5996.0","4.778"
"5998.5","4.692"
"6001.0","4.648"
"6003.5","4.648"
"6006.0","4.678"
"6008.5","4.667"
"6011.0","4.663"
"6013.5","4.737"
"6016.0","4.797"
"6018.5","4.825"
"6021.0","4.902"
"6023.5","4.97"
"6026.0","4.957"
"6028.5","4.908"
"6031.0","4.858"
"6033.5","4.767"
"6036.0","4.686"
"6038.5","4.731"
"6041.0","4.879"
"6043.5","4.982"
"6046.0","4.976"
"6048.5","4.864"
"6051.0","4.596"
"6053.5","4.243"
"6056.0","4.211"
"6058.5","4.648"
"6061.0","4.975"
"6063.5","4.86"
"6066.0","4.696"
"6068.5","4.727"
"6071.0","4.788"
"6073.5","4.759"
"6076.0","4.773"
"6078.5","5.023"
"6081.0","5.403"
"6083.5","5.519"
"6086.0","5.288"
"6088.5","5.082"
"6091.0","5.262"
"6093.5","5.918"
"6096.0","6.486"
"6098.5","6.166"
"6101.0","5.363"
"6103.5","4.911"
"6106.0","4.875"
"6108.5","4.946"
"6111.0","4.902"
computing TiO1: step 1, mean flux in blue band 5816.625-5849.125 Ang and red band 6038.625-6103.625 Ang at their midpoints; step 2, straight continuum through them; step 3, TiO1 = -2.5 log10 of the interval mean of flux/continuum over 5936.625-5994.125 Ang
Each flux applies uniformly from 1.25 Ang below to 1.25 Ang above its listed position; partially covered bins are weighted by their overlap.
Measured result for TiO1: 0.052 mag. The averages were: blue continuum 4.91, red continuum 5.05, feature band 4.76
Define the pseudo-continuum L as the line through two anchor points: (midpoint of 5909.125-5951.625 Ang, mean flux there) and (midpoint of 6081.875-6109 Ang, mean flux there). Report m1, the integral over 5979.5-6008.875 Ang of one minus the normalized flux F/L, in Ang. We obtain 1.07 Ang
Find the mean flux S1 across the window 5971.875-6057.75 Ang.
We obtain 4.8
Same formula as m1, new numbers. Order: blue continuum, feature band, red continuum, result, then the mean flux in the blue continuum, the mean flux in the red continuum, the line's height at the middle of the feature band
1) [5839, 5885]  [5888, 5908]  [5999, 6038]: 3.8 Ang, 4.49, 4.78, 4.56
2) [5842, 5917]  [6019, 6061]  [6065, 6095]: 1.5 Ang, 4.25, 5.12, 4.95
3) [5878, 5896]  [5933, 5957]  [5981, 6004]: -1.3 Ang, 3.81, 4.79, 4.35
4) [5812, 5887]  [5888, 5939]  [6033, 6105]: 4.9 Ang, 4.67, 5.02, 4.77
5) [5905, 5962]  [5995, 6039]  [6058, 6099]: 1.6 Ang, 4.62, 5.19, 4.95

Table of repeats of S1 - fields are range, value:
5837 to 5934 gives 4.37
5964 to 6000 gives 4.91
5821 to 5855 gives 4.79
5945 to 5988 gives 4.76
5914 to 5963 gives 4.65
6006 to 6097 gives 4.92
